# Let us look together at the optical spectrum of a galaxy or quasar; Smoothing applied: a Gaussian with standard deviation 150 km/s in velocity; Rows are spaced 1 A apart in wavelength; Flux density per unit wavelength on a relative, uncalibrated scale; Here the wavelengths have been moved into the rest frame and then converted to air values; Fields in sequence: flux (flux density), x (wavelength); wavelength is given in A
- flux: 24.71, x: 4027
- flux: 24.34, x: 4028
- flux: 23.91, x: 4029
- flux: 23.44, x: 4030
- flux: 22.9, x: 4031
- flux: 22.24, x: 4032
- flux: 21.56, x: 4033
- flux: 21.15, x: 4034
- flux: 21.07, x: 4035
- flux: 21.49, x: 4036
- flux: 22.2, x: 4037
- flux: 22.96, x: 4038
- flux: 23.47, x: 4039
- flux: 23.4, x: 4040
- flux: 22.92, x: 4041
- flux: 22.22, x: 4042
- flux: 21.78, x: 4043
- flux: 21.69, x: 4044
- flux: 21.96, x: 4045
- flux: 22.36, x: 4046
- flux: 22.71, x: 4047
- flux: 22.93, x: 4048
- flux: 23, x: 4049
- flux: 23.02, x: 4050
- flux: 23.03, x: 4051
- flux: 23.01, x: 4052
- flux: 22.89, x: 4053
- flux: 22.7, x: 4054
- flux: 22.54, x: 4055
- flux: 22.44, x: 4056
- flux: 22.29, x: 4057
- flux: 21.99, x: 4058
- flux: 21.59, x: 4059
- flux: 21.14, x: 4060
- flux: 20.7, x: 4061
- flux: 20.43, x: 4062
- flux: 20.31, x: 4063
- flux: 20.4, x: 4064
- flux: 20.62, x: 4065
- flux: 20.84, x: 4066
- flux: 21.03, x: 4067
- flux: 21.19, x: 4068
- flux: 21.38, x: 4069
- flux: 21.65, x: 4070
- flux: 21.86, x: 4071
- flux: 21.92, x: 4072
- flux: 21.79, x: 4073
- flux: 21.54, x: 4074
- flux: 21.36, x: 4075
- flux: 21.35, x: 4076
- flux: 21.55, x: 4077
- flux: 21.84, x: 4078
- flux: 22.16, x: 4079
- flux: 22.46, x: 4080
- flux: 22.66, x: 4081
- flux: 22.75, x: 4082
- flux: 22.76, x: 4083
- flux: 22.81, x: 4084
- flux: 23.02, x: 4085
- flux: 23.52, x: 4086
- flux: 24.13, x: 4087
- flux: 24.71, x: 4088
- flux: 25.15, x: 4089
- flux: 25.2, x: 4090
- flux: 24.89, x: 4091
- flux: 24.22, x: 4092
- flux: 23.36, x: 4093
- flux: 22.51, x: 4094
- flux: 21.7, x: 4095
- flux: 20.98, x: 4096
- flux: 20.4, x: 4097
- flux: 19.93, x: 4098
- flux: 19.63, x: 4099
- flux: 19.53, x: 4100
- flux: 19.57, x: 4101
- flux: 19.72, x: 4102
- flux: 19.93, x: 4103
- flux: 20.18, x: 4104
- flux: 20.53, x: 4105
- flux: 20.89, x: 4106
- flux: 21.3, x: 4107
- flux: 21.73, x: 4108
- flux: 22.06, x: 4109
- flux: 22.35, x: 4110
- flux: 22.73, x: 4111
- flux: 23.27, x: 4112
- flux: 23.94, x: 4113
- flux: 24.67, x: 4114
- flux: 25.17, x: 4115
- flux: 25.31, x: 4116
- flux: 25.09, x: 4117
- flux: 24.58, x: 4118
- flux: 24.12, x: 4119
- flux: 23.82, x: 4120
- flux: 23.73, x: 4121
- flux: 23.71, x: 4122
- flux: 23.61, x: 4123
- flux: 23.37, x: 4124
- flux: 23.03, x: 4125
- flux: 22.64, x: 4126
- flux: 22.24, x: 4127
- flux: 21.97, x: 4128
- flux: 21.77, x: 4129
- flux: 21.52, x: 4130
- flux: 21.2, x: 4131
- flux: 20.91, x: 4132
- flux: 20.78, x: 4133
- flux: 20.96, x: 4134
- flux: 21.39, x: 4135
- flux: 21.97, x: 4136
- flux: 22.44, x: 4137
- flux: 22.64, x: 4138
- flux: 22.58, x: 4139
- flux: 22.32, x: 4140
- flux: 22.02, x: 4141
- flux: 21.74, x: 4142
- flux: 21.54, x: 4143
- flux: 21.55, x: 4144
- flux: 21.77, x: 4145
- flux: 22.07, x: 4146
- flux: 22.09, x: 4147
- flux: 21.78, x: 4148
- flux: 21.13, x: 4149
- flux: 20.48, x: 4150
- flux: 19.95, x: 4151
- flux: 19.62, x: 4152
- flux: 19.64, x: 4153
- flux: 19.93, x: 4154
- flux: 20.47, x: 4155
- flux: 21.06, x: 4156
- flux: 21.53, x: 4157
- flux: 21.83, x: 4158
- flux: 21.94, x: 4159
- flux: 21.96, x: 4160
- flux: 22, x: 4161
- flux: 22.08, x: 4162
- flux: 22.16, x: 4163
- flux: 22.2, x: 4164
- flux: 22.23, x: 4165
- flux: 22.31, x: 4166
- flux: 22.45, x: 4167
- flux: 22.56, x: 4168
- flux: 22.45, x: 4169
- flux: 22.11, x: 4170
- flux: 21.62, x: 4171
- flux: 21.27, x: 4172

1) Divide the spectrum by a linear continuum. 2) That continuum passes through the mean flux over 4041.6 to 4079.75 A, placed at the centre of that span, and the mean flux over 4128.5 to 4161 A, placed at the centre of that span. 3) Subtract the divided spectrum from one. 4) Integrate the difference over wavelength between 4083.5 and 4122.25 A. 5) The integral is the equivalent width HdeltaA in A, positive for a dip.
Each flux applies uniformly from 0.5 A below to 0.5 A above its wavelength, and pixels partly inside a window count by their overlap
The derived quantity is -1.9 A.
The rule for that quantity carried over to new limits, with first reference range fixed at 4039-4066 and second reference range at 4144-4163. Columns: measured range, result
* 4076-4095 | -1.24 A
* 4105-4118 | -0.95 A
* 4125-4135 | -0.09 A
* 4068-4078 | 0.14 A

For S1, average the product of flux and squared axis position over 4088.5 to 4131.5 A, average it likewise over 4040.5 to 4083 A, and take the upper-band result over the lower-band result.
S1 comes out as 1.05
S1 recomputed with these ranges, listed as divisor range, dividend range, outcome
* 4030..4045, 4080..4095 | 1.09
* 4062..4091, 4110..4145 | 1.05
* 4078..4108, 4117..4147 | 1.03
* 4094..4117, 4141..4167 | 1.01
